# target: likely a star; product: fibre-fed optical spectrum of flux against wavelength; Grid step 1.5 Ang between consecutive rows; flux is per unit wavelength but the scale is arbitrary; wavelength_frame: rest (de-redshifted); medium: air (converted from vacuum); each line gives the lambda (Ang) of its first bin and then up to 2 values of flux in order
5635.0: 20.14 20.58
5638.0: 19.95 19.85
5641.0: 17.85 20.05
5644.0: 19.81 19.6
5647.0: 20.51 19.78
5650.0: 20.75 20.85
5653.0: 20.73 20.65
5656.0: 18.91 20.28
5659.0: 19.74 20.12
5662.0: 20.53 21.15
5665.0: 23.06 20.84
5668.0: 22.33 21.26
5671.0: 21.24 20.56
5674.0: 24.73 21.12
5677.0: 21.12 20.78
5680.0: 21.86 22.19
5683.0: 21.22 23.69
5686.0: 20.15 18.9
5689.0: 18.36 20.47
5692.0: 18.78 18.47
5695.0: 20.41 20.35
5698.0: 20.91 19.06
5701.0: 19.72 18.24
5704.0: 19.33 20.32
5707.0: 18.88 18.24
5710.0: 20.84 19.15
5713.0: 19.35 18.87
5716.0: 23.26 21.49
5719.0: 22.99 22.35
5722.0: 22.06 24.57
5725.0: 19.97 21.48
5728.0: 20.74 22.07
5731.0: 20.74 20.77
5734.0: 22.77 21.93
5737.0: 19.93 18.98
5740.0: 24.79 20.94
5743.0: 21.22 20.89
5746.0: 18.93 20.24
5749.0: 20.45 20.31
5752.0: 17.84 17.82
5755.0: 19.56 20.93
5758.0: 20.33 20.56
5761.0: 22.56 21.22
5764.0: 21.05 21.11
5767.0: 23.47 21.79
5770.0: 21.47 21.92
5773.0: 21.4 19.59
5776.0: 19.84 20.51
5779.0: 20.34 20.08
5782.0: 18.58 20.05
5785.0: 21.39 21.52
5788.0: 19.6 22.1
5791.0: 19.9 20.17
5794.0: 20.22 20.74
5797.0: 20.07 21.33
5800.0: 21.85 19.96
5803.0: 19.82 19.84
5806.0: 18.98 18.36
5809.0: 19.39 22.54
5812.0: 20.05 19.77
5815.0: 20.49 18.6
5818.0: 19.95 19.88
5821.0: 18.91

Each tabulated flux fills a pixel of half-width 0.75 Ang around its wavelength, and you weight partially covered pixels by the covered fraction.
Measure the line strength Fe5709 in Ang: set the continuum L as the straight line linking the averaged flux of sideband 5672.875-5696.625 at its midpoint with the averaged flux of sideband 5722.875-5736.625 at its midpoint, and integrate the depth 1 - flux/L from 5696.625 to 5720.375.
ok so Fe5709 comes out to 1.2 Ang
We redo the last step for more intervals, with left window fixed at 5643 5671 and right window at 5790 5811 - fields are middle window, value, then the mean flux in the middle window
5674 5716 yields 0.7 Ang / 20.2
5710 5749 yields -1.5 Ang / 21.2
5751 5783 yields -0.4 Ang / 20.6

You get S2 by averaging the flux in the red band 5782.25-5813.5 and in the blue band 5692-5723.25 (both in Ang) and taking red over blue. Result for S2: 1.00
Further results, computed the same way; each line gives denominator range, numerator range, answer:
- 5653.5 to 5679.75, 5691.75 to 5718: 0.94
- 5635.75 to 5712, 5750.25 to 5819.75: 1.00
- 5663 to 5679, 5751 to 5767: 0.94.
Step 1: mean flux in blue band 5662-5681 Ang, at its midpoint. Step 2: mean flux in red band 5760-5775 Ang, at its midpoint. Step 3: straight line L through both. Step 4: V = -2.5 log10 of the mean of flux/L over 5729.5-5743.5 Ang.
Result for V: 0.01 mag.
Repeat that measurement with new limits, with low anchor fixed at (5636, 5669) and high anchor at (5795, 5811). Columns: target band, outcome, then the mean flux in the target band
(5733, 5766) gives -0.020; 20.7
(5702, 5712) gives 0.055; 19.3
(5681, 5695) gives 0.006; 20.2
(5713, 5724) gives -0.086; 22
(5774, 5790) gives -0.004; 20.3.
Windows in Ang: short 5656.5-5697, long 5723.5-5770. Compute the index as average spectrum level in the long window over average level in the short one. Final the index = 1.0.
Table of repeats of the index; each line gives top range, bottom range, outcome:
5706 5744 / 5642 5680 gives 1.01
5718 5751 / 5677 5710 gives 1.06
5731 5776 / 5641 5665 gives 1.03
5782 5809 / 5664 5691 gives 0.95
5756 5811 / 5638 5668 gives 1.02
